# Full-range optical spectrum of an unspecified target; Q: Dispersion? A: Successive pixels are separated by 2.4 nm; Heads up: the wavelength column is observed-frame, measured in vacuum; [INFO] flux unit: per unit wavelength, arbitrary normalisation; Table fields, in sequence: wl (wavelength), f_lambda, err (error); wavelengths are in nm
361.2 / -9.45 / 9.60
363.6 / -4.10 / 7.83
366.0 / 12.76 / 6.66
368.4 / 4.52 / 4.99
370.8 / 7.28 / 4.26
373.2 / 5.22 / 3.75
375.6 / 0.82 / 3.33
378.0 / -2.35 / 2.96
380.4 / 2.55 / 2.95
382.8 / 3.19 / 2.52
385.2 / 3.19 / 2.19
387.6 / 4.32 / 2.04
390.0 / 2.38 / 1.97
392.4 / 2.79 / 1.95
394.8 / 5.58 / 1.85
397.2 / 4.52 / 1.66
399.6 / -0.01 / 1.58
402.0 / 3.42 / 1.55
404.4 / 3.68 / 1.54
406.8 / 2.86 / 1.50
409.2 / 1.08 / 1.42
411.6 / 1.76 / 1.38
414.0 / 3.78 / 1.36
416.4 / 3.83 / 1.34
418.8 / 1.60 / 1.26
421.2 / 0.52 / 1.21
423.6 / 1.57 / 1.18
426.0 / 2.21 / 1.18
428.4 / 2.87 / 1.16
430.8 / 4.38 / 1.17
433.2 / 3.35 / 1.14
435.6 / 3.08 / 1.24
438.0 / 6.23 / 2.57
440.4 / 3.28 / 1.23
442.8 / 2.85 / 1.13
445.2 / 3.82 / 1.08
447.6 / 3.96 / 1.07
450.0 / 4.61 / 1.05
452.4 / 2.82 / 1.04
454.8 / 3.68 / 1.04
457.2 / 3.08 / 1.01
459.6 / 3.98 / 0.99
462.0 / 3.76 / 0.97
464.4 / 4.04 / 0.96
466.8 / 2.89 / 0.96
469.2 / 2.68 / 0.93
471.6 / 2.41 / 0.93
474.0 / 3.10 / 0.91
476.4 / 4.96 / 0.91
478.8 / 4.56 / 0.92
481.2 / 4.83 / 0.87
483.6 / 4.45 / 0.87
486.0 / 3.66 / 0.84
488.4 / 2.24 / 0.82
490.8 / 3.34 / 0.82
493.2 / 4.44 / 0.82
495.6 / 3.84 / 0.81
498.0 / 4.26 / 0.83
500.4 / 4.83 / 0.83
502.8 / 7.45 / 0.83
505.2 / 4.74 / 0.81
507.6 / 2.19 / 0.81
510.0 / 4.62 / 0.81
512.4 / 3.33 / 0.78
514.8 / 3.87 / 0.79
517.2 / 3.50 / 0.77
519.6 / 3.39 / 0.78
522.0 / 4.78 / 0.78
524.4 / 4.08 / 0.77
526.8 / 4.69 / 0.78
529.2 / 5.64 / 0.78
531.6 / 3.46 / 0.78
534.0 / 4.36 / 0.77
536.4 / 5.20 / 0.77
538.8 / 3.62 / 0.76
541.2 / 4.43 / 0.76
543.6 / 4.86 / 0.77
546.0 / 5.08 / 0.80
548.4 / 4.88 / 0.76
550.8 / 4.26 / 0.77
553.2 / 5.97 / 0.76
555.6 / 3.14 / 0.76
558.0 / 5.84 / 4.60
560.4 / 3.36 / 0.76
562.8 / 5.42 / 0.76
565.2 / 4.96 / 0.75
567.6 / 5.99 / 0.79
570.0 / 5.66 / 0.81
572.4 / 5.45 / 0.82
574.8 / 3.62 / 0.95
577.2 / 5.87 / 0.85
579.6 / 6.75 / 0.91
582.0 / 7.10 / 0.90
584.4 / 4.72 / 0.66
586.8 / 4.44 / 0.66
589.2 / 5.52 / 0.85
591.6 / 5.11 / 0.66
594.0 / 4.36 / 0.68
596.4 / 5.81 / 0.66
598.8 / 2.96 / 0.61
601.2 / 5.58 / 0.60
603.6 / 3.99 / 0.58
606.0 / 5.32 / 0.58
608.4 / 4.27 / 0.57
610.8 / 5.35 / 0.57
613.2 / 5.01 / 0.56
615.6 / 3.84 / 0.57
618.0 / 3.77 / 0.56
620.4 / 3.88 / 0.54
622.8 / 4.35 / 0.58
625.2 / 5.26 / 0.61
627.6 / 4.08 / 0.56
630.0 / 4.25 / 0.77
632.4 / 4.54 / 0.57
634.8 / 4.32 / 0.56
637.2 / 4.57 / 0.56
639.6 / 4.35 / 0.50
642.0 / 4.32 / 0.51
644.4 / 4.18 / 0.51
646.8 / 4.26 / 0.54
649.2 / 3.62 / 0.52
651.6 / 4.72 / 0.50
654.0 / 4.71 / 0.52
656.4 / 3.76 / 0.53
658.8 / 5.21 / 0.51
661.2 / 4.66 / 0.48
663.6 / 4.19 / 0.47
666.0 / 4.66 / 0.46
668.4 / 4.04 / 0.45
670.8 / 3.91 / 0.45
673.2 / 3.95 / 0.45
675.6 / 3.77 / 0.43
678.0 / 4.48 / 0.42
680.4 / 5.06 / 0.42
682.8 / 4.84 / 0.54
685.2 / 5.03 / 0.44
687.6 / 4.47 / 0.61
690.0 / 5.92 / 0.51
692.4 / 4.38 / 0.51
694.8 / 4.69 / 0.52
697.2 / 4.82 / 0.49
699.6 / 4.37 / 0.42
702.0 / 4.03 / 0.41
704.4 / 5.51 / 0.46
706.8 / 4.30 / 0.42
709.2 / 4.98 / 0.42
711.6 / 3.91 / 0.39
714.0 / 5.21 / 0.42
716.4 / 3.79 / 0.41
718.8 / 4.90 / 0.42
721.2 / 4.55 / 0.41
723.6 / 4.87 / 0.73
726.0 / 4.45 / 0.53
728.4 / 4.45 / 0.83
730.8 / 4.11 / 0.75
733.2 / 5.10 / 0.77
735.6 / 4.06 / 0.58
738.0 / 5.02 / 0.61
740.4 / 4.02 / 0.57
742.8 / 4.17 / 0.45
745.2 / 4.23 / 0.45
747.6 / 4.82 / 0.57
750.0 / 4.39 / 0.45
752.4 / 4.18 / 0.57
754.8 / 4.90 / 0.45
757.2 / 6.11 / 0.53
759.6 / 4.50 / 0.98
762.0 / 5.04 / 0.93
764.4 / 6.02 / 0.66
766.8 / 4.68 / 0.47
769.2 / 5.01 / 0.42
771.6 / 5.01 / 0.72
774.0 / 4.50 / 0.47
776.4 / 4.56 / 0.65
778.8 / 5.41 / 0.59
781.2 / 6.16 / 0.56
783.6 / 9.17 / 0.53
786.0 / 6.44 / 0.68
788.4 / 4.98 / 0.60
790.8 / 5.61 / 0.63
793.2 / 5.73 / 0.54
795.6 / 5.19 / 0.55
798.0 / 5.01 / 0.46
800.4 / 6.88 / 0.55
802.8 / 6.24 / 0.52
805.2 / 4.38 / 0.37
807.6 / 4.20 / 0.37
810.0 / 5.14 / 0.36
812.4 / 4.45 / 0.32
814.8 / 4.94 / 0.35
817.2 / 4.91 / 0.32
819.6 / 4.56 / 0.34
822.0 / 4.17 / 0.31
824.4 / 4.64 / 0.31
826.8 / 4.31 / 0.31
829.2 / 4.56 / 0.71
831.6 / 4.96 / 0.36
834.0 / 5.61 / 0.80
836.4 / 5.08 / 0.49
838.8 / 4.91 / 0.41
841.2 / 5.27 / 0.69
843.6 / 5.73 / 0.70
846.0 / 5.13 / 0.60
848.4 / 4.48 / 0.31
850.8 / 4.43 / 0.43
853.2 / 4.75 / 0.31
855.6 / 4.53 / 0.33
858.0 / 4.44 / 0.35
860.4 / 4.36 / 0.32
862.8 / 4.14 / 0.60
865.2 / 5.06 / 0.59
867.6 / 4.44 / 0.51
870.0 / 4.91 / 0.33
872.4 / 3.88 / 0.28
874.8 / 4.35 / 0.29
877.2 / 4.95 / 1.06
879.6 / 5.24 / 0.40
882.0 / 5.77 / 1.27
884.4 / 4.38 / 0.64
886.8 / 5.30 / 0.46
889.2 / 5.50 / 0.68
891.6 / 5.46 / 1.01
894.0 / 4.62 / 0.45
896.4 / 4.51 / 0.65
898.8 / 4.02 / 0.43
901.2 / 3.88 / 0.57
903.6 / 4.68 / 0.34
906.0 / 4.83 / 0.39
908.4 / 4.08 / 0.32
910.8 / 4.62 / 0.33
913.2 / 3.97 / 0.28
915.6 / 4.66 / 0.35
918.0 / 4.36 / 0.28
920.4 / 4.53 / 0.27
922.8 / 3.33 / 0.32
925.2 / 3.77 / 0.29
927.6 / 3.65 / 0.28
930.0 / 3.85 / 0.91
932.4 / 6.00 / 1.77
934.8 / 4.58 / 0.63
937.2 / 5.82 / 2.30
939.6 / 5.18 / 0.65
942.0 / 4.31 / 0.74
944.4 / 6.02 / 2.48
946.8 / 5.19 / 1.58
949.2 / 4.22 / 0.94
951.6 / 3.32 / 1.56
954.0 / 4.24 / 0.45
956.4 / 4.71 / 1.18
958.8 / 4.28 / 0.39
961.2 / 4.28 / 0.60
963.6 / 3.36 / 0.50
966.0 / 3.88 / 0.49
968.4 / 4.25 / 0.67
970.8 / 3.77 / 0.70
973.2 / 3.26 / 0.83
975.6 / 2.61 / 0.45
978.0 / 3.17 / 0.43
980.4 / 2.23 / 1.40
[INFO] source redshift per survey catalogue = 0.19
